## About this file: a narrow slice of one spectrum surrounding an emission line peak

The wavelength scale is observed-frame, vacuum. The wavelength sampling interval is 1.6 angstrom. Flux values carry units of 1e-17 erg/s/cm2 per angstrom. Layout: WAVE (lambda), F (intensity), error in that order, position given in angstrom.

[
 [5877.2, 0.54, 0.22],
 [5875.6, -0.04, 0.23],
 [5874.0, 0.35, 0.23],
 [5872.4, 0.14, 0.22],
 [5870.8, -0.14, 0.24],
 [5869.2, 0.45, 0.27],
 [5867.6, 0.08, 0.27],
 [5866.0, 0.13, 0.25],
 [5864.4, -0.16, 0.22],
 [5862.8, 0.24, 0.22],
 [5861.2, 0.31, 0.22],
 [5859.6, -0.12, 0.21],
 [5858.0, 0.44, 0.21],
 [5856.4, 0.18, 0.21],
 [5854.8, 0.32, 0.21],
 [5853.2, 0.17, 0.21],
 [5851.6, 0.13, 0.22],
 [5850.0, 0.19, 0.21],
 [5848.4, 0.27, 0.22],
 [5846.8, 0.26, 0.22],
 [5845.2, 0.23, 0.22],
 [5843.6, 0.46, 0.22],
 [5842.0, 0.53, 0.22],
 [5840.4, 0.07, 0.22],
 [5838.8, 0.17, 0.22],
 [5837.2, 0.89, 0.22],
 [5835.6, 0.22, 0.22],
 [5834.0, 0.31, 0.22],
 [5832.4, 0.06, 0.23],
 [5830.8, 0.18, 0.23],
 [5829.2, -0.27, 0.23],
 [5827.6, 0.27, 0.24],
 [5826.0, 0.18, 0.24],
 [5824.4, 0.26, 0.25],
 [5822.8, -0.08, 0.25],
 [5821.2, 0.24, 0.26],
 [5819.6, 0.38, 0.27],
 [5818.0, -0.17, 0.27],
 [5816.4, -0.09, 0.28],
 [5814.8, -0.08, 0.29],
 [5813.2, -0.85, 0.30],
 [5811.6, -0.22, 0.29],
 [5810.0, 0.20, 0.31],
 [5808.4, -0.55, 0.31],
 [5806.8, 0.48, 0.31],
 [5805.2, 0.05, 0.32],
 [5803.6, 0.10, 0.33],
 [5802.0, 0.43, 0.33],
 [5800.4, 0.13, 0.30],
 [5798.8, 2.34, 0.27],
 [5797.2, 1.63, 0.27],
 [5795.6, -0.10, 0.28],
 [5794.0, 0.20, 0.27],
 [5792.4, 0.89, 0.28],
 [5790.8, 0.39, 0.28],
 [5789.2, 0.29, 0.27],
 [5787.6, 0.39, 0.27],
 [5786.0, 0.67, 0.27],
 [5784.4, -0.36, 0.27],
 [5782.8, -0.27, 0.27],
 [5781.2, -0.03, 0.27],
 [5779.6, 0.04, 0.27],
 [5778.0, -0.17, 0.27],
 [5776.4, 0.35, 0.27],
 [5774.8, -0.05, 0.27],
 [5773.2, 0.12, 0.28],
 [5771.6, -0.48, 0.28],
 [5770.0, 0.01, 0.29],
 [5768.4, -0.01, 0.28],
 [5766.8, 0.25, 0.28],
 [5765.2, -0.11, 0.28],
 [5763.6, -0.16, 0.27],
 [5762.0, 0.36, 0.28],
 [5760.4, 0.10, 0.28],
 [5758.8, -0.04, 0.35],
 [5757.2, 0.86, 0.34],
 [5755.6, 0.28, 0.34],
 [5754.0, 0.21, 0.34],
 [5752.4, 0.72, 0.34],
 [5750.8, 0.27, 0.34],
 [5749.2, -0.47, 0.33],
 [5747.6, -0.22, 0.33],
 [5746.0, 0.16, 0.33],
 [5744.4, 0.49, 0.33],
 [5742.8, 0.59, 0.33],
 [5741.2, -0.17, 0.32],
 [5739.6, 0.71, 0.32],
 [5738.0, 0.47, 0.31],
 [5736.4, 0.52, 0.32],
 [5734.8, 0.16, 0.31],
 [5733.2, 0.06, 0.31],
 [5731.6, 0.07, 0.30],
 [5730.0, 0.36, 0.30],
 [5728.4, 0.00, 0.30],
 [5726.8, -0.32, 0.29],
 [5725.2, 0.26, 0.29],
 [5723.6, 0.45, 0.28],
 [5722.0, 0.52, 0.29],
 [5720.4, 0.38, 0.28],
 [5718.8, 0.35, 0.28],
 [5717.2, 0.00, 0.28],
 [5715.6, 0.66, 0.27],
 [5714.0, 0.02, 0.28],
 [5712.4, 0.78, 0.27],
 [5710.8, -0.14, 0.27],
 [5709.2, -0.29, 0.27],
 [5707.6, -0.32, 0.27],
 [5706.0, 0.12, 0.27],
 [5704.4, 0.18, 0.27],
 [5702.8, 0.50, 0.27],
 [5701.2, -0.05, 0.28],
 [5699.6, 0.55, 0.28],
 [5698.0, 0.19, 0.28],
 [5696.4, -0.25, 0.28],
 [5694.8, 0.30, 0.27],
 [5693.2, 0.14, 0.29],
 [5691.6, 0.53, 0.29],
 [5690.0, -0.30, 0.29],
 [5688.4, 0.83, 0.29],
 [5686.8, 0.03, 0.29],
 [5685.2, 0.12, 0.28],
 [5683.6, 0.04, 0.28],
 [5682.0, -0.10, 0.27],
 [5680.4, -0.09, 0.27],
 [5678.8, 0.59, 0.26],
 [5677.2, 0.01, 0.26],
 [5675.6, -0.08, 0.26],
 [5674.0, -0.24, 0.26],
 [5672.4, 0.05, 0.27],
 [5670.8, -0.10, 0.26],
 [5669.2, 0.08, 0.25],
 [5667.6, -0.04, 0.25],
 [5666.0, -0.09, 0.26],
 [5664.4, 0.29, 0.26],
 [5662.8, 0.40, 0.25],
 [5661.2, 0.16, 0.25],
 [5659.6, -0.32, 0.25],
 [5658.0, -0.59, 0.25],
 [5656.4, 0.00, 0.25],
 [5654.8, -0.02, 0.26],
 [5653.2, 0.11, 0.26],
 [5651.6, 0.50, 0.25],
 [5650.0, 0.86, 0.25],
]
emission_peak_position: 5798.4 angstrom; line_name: [O III] 5007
